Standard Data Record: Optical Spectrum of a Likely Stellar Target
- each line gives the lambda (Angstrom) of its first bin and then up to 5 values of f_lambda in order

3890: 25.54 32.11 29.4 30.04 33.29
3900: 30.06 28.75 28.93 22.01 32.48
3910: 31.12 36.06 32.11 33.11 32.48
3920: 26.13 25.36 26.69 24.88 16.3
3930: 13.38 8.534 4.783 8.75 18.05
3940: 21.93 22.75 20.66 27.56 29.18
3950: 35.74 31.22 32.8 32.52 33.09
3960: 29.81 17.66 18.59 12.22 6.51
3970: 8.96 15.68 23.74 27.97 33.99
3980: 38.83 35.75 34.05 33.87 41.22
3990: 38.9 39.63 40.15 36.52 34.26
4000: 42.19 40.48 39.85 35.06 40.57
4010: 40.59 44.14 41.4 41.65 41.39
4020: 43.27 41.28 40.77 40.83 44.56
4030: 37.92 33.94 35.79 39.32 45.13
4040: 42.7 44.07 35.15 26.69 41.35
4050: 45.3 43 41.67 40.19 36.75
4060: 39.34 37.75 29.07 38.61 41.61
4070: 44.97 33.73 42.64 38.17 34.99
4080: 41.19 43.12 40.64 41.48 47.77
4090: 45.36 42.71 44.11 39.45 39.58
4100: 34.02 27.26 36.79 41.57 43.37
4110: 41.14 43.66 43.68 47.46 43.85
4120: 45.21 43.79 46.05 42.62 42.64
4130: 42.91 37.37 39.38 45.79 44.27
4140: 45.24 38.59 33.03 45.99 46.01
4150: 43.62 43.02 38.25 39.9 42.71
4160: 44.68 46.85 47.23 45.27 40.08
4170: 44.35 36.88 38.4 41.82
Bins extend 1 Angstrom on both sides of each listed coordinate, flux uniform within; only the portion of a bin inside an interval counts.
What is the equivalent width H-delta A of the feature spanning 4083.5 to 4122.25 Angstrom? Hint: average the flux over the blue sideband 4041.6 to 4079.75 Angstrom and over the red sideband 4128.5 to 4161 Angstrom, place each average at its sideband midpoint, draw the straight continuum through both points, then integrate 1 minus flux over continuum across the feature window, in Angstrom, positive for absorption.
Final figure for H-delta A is -1.3 Angstrom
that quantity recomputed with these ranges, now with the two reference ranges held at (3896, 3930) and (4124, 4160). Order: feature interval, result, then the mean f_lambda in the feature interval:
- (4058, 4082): -0.5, 38.5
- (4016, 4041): -3.8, 40.6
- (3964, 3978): 6.4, 17.3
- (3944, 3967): 2.8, 27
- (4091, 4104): 0.5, 37.8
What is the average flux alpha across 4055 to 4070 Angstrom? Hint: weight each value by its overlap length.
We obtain 38.1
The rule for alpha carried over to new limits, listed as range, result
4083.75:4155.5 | 41.9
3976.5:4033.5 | 39.1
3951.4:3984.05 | 25.2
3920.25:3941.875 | 17.4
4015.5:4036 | 40.1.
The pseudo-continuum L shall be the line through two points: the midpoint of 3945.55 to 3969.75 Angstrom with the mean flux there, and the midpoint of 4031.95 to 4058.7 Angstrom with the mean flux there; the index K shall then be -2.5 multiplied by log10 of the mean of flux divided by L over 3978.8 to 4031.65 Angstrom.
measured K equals -0.20 mag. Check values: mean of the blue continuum 25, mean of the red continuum 39.6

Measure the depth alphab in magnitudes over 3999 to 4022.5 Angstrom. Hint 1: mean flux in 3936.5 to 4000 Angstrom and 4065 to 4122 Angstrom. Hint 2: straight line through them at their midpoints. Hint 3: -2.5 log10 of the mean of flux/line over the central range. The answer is -0.25 mag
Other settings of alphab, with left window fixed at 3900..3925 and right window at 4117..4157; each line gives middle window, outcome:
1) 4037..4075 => -0.05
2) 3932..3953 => 0.42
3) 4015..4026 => -0.16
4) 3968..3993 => 0.12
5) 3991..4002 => -0.13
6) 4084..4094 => -0.11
